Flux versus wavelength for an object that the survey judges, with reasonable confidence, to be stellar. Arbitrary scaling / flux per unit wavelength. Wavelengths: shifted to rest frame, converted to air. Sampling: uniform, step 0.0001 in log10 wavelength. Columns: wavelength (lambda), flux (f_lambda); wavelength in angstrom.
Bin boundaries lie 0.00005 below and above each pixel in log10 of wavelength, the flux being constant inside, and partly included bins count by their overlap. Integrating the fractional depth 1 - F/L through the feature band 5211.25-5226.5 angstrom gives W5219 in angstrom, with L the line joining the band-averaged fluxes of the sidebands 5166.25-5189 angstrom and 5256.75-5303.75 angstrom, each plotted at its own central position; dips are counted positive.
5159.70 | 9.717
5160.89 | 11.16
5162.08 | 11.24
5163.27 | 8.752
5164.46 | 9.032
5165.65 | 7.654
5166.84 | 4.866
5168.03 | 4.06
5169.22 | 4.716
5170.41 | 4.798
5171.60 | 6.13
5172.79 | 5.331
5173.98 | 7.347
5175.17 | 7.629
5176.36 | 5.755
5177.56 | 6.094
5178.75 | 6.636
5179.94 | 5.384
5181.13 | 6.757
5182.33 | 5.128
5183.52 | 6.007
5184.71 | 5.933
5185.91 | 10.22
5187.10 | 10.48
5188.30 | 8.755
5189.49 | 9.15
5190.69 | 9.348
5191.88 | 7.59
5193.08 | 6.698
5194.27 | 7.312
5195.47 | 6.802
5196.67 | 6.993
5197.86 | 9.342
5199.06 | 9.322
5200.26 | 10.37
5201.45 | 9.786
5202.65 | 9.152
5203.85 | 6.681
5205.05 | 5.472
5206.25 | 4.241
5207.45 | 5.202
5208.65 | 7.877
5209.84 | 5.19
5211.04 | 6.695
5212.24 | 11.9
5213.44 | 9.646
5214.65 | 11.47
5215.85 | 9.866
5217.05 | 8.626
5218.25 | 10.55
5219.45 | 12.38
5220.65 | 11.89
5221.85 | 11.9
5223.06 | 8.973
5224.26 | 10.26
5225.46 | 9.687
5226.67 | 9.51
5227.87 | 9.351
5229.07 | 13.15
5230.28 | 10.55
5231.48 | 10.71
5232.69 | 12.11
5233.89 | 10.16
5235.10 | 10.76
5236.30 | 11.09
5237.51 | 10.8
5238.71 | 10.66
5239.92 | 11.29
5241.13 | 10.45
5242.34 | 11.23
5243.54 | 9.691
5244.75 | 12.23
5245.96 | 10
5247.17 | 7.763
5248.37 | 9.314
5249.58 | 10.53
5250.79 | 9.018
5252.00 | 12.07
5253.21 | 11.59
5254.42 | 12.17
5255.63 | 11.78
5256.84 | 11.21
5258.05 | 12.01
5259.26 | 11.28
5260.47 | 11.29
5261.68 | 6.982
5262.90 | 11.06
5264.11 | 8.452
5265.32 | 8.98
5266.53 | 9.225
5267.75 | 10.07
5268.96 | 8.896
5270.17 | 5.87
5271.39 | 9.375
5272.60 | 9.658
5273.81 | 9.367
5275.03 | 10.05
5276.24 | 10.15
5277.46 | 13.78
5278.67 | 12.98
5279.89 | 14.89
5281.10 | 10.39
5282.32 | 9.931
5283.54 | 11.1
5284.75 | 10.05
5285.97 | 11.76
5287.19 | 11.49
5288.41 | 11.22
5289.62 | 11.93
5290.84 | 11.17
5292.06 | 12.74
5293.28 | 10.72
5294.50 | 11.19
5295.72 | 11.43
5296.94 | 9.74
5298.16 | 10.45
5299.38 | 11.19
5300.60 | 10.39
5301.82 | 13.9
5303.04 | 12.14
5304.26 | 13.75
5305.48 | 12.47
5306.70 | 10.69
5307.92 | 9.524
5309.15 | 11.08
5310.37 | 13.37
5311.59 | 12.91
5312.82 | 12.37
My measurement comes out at -4.30 angstrom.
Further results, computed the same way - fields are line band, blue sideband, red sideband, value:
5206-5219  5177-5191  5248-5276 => -0.06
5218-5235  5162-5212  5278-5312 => -3.90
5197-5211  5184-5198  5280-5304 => 1.76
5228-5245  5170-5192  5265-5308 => -3.51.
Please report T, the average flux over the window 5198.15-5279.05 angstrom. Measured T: 9.93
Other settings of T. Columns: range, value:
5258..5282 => 10.2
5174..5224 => 8.18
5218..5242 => 10.8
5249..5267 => 10.5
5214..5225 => 10.6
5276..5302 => 11.5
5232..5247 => 10.8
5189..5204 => 8.39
